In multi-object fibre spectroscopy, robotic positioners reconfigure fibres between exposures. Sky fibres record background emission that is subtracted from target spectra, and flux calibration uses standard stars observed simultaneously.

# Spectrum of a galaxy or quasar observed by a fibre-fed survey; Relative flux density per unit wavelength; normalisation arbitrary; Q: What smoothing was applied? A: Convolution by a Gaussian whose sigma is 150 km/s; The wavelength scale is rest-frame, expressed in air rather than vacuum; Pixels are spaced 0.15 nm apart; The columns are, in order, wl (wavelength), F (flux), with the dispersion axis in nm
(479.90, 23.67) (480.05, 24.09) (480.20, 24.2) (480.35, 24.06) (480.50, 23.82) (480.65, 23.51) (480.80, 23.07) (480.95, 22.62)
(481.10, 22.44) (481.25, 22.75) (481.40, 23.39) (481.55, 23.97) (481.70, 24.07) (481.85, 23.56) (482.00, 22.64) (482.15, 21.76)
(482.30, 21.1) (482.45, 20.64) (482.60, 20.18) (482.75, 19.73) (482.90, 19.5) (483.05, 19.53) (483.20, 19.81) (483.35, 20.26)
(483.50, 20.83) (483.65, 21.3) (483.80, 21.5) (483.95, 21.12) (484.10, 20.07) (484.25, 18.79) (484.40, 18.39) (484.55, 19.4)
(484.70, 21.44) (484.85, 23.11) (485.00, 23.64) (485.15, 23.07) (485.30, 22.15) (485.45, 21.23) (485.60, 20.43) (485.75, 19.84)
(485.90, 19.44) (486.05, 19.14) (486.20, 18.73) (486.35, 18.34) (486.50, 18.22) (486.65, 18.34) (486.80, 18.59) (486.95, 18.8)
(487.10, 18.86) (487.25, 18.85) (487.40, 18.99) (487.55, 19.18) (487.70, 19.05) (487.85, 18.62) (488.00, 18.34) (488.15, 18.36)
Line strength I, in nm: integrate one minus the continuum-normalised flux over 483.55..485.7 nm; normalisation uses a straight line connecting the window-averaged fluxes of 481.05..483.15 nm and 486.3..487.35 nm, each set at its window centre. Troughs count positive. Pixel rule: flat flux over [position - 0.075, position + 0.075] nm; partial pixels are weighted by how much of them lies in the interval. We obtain -0.112 nm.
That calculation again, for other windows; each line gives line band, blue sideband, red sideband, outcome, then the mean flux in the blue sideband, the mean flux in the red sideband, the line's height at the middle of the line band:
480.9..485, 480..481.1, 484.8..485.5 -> 0.320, 23.5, 22.7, 23.1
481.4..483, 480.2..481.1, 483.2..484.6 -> 0.009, 23.4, 20.2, 21.9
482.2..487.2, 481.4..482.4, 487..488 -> 0.159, 22.8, 18.9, 20.9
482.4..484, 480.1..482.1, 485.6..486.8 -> 0.086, 23.4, 18.9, 21.6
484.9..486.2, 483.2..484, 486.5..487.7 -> -0.085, 20.9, 18.8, 19.7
